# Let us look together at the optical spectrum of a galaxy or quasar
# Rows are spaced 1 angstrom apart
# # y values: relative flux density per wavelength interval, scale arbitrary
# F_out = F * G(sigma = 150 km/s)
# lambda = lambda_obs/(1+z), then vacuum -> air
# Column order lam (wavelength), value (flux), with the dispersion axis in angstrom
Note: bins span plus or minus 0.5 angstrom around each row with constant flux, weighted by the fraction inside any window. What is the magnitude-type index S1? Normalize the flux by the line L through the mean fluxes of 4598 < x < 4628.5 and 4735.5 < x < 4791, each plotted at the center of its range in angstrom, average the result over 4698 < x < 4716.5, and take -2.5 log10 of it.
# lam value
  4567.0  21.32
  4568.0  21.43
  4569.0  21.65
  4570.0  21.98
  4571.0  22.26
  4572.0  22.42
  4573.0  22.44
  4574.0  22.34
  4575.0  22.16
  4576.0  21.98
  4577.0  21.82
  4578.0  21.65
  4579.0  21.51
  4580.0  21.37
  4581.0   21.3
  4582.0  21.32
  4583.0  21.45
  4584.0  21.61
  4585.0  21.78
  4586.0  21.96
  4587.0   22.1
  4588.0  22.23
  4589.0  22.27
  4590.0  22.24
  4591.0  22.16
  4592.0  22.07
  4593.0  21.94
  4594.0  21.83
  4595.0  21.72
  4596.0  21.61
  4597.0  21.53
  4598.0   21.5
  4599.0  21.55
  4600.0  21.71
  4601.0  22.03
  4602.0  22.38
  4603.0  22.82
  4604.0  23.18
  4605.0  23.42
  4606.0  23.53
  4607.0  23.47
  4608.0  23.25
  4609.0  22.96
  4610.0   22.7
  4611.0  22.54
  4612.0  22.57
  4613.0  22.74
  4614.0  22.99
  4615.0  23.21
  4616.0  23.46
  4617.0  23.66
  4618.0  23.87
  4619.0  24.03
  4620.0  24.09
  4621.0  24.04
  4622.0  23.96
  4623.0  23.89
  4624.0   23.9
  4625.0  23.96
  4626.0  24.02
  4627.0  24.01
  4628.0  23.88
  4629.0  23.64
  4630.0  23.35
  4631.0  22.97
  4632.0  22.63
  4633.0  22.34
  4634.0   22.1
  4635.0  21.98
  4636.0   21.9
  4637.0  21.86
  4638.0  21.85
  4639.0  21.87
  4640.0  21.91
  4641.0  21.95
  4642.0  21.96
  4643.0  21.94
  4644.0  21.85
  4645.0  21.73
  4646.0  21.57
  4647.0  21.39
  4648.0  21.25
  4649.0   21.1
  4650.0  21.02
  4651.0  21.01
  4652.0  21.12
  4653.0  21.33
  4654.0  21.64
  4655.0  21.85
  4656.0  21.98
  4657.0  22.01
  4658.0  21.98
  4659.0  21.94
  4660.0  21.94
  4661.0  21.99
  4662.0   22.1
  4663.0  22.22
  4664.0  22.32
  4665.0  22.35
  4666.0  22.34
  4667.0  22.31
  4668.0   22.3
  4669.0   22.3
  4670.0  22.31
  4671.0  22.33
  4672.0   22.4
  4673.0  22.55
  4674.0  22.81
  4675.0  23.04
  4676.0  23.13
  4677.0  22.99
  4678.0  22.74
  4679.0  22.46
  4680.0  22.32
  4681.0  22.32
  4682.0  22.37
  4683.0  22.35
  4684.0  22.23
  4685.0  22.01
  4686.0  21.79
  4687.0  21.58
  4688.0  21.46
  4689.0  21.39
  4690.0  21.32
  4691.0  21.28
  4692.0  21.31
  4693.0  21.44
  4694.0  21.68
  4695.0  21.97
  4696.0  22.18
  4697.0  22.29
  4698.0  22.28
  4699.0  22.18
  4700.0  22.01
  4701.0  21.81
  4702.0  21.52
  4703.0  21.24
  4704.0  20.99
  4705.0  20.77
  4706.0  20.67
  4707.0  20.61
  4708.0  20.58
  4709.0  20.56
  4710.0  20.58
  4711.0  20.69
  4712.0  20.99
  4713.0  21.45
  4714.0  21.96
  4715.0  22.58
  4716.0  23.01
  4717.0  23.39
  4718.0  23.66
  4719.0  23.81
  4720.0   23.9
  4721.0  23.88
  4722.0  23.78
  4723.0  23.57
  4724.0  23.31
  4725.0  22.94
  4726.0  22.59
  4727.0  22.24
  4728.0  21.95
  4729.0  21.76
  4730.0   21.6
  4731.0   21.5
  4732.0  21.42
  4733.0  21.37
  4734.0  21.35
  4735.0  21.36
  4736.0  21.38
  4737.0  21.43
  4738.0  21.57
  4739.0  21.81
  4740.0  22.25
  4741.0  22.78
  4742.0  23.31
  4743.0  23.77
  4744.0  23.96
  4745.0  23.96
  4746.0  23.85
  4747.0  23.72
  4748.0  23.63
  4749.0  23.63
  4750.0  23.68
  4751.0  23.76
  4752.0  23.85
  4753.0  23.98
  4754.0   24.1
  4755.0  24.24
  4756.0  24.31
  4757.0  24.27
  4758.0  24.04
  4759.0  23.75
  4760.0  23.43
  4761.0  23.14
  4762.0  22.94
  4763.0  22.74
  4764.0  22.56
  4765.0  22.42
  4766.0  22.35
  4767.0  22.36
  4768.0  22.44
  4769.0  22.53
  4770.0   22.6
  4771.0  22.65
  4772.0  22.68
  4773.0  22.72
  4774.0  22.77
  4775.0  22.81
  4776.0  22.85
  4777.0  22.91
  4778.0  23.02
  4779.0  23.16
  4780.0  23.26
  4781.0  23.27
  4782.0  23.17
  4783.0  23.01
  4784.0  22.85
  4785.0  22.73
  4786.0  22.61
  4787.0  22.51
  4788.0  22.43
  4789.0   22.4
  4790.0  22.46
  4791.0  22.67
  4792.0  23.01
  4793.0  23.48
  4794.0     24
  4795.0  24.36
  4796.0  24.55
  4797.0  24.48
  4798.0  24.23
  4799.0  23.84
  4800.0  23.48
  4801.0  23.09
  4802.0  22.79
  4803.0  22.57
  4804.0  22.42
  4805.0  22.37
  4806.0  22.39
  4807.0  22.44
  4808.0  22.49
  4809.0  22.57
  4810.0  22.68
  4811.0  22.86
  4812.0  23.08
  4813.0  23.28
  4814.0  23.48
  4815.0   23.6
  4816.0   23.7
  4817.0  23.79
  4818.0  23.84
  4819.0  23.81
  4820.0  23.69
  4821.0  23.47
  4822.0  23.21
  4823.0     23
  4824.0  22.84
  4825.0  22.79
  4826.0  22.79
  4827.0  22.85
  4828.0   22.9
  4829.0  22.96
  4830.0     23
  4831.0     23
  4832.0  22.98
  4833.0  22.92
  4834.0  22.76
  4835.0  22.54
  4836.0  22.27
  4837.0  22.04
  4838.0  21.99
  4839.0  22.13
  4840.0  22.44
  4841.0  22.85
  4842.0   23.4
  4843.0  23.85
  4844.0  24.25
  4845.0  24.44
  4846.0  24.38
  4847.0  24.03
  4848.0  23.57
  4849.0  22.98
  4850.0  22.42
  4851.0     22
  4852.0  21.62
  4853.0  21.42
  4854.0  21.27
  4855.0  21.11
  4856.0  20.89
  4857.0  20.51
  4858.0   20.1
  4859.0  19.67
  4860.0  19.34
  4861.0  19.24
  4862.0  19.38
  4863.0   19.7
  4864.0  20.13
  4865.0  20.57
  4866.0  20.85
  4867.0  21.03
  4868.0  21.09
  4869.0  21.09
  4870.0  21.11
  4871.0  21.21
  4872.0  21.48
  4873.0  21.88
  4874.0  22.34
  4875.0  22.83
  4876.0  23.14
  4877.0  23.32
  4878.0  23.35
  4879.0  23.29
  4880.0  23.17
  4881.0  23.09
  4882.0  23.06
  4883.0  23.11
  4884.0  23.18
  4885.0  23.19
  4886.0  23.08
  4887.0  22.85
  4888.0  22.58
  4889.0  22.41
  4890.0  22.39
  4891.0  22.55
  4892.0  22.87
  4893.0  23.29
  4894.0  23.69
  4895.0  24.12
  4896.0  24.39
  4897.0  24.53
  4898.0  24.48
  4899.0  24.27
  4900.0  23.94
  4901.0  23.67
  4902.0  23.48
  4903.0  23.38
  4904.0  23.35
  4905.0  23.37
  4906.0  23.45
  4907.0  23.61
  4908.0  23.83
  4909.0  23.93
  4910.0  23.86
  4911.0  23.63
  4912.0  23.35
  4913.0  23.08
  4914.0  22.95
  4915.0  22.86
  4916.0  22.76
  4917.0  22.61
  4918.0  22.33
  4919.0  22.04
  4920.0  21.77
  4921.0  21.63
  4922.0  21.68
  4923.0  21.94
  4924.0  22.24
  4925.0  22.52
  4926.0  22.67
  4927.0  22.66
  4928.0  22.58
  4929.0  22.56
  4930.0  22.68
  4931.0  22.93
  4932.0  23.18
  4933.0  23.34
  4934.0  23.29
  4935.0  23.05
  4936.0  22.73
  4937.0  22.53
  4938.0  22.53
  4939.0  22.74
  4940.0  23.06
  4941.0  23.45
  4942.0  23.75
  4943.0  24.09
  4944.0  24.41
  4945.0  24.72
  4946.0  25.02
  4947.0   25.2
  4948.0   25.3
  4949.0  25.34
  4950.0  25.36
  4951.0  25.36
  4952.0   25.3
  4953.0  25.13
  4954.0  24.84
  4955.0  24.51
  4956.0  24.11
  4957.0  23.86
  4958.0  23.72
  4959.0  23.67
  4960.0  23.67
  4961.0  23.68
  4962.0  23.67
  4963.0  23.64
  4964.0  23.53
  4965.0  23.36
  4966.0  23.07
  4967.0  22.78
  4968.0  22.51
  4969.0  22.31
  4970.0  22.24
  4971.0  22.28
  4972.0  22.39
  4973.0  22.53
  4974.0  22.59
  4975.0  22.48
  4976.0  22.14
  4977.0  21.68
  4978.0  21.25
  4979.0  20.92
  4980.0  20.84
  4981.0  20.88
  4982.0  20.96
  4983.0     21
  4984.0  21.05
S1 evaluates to 0.08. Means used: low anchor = 23.2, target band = 21.4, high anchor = 23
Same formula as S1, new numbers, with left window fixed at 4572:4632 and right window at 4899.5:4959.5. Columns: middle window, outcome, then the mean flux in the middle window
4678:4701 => 0.04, 21.9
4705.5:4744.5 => 0.04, 22.2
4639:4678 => 0.04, 22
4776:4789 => 0.01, 22.9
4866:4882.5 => 0.05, 22.2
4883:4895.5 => 0.02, 23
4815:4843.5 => 0.01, 23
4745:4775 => -0.01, 23.3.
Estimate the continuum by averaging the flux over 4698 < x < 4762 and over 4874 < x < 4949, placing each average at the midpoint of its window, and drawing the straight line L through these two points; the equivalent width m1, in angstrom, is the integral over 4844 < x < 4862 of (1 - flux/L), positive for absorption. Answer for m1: 1.0 angstrom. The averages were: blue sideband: 22.6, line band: 21.7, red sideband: 23.2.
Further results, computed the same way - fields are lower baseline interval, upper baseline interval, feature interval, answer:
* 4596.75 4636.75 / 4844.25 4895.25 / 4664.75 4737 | 2.1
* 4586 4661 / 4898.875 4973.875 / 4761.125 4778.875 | 0.1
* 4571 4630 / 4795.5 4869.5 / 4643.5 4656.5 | 0.7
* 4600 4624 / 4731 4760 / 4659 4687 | 1.0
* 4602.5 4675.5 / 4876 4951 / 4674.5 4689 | 0.2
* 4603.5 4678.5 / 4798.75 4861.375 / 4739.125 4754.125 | -0.6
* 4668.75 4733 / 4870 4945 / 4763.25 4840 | -1.4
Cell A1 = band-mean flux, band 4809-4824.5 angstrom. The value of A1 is 23.3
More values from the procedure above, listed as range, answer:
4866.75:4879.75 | 22.1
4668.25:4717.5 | 21.9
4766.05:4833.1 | 23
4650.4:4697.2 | 22.1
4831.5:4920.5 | 22.5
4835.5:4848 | 23.2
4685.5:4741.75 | 21.9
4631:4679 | 22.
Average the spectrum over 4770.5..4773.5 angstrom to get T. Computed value 22.7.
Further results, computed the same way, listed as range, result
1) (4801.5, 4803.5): 22.7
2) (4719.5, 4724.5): 23.7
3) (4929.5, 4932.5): 22.9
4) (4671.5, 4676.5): 22.8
